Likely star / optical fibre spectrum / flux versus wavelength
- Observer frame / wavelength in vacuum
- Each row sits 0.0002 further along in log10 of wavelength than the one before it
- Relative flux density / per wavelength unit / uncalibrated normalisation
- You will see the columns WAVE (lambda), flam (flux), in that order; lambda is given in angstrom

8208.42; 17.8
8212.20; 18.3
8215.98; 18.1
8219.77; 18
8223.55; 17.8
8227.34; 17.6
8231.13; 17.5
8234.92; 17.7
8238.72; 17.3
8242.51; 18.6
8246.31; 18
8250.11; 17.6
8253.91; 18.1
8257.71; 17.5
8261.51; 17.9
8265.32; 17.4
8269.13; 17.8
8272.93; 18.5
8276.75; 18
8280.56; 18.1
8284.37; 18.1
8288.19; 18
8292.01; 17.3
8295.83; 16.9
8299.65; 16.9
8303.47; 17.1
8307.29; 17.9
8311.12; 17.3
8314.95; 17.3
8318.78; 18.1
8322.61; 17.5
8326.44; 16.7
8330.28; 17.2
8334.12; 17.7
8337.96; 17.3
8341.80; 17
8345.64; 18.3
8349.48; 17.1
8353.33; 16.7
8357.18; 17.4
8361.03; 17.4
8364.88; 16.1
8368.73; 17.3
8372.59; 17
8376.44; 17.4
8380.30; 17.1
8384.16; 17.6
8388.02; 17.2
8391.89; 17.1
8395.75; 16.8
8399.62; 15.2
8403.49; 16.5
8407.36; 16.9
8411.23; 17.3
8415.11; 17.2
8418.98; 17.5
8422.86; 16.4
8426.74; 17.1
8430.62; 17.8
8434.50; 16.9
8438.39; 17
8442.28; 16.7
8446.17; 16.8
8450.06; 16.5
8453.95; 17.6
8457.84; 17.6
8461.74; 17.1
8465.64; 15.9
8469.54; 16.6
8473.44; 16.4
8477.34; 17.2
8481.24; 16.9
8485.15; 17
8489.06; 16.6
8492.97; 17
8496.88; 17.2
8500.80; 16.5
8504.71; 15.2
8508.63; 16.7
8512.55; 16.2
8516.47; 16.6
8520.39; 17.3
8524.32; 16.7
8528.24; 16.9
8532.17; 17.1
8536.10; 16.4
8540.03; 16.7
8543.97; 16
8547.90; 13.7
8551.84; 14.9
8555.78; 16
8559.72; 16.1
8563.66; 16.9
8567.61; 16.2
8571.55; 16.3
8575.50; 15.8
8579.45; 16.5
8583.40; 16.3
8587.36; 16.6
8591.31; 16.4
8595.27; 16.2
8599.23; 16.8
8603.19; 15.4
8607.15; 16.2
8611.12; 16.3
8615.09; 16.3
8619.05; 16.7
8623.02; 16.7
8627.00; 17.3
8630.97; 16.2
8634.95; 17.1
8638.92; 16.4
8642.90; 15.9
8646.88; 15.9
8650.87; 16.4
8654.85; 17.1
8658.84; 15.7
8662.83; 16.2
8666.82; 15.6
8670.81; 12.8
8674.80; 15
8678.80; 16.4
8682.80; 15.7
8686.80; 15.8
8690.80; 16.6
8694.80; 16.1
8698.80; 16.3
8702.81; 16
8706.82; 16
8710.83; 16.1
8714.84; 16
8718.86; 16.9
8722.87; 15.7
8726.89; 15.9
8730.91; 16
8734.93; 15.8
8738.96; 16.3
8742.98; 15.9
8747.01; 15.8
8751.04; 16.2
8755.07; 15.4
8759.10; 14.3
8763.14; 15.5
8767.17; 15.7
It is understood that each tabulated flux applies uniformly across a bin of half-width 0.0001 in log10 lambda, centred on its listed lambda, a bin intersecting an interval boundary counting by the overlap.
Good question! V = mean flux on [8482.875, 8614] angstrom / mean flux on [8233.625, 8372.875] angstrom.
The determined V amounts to 0.93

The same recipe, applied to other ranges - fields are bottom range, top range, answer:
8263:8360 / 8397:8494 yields 0.96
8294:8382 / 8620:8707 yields 0.93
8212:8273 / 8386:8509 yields 0.94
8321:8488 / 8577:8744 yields 0.95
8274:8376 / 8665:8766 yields 0.91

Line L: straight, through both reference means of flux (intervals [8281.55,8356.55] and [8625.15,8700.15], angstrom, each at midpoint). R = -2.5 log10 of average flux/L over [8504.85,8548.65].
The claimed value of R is 0.01 mag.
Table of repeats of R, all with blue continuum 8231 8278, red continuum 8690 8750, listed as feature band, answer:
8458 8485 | 0.017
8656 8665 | 0.018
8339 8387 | 0.015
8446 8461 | -0.005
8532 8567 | 0.053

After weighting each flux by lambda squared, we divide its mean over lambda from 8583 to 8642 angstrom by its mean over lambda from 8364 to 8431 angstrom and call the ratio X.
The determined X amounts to 1.0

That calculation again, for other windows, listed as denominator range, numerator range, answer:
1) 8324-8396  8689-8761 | 1.01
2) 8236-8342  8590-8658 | 1.01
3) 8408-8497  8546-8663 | 0.99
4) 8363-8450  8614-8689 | 1.00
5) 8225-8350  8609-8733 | 1.00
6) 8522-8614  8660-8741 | 1.01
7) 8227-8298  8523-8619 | 0.98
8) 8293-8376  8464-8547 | 1.00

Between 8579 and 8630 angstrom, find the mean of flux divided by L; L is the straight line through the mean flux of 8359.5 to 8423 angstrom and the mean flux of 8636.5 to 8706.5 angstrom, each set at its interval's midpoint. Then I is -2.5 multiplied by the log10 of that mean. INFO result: -0.02 mag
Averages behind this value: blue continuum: 17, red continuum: 15.9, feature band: 16.4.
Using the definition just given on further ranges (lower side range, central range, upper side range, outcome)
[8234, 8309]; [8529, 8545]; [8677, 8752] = 0.01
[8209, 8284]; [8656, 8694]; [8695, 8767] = 0.04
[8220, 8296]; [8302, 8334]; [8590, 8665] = 0.01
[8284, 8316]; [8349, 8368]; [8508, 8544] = 0.02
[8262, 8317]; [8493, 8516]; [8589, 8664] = 0.03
